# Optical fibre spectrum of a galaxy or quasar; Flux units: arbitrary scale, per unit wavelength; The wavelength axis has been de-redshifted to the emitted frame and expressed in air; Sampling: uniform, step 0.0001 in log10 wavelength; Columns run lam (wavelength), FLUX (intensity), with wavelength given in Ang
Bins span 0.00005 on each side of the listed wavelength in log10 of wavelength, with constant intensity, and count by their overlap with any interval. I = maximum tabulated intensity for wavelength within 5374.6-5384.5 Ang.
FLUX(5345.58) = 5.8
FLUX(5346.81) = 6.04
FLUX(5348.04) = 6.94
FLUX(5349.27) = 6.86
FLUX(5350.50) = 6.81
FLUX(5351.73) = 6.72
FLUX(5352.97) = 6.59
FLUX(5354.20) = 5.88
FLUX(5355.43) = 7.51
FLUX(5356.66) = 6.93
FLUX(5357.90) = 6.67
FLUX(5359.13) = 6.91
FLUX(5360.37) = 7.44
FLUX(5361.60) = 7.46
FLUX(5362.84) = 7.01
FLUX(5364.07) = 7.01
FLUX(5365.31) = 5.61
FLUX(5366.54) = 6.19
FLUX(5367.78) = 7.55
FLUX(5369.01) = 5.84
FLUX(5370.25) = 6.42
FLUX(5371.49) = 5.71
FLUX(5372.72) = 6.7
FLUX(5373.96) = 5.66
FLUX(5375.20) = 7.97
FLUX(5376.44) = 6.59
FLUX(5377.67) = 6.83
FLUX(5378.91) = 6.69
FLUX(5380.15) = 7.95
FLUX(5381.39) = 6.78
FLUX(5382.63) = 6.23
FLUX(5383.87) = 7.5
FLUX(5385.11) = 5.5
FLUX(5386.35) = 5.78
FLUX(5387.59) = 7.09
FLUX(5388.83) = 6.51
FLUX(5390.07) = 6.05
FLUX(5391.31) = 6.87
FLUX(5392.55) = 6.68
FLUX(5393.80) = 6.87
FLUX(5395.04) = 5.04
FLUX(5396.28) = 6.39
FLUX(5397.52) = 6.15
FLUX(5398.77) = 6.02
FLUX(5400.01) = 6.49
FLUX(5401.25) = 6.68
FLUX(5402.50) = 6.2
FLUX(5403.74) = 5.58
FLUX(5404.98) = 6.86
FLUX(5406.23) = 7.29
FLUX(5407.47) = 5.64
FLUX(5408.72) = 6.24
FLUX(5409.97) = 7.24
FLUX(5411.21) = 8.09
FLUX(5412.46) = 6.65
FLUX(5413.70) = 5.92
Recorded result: 7.97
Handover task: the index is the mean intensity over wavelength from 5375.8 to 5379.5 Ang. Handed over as 6.72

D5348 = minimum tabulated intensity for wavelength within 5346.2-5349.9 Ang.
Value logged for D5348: 6.04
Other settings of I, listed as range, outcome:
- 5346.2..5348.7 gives 6.94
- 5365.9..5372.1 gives 7.55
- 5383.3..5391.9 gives 7.5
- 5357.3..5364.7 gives 7.46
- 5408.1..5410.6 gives 7.24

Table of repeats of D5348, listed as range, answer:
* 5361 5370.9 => 5.61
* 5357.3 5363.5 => 6.67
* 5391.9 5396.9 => 5.04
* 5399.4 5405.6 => 5.58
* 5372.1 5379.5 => 5.66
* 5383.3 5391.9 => 5.5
